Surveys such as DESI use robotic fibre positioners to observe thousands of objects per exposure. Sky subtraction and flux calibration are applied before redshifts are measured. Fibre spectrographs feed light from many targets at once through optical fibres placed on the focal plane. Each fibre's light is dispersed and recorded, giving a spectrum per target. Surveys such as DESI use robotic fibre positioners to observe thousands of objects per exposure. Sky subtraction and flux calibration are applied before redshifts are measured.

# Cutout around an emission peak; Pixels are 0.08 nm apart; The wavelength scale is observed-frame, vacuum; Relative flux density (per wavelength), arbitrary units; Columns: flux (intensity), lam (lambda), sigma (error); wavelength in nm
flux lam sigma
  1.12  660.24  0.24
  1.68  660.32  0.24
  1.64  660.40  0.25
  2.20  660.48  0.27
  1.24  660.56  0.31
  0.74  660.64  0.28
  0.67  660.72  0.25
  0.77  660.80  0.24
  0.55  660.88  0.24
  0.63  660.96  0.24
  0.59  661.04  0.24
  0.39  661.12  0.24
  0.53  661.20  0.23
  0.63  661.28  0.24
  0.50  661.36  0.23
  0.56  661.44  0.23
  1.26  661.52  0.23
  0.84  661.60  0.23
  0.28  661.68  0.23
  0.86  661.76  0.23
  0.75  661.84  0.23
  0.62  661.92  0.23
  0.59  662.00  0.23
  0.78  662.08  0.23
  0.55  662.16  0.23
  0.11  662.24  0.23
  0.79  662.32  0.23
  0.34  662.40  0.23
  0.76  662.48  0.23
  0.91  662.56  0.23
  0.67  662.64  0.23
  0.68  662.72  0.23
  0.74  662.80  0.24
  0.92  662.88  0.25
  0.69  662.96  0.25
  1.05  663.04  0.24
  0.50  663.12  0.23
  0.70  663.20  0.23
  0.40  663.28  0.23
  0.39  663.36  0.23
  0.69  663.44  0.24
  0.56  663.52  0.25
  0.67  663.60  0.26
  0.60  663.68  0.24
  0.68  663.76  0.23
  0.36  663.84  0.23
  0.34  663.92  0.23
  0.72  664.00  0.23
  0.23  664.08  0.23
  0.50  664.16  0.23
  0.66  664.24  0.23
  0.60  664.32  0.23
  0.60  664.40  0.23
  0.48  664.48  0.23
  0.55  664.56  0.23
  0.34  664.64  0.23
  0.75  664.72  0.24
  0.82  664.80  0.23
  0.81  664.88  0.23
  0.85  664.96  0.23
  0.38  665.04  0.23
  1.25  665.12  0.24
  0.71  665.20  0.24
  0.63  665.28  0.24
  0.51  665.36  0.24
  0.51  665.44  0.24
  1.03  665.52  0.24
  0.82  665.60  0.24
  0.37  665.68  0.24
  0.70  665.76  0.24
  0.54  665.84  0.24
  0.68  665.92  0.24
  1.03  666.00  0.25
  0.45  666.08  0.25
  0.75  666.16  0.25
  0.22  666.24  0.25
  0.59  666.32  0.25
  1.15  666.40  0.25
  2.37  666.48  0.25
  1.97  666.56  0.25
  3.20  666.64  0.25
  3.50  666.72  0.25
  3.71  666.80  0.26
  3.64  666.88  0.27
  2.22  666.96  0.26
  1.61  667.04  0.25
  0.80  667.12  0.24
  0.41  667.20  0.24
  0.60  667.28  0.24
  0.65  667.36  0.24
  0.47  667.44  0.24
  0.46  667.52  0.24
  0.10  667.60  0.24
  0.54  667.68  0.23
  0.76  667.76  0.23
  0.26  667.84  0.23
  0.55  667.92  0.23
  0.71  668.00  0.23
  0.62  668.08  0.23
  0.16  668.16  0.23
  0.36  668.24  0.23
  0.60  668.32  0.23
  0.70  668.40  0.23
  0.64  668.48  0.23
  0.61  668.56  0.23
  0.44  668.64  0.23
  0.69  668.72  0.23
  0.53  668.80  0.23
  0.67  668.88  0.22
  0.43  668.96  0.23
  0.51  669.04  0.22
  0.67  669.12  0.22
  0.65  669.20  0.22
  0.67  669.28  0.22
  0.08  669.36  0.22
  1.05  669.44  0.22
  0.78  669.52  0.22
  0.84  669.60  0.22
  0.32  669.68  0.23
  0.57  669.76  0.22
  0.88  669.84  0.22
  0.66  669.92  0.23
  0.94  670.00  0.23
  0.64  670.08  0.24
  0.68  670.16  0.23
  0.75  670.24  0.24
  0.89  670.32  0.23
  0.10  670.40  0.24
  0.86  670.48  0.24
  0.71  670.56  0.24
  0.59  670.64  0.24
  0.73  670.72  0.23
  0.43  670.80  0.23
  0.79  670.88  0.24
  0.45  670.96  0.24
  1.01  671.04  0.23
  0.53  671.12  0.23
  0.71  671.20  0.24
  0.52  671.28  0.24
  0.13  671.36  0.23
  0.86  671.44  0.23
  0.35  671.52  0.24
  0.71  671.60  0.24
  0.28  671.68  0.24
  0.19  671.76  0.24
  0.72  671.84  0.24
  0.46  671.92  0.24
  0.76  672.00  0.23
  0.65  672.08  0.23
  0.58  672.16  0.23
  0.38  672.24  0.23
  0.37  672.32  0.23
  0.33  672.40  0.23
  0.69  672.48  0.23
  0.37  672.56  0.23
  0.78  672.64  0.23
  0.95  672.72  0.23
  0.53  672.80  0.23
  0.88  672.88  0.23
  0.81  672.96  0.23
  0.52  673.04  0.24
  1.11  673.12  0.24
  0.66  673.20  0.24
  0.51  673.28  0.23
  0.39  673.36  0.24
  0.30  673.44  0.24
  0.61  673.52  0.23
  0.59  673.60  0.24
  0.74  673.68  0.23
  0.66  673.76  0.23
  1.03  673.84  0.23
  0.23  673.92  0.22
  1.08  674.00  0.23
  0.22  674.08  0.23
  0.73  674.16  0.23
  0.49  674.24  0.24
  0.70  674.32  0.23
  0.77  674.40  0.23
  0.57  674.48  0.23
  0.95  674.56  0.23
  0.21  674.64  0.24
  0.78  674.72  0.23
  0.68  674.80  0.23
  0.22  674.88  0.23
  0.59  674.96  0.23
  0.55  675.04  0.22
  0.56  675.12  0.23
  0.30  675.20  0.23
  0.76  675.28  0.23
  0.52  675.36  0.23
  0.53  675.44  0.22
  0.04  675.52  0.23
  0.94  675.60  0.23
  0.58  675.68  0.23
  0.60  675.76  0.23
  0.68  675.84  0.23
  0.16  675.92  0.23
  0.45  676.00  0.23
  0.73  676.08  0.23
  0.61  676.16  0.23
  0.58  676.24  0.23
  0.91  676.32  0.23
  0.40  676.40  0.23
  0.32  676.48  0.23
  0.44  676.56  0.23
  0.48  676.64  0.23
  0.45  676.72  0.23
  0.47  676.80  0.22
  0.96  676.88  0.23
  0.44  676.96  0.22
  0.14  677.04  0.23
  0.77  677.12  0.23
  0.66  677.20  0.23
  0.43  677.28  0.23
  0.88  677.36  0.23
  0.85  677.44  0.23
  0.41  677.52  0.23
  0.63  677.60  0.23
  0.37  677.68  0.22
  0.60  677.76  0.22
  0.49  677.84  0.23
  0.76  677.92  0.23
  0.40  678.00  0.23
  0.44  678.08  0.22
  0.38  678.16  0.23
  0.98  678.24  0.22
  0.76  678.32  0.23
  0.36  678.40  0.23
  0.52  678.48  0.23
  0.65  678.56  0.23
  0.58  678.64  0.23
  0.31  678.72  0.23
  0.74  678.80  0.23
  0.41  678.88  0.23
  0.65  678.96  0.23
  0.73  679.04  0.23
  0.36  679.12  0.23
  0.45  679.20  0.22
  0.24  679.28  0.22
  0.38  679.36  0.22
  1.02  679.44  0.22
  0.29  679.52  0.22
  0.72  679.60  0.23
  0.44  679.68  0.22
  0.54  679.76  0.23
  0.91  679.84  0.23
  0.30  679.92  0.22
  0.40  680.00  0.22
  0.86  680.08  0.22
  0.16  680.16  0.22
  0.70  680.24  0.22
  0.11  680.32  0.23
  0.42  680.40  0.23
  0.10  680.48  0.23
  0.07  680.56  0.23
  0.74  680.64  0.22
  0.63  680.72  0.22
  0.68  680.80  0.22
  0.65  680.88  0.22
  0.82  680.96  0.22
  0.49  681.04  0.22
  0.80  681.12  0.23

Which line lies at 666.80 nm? [O III]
